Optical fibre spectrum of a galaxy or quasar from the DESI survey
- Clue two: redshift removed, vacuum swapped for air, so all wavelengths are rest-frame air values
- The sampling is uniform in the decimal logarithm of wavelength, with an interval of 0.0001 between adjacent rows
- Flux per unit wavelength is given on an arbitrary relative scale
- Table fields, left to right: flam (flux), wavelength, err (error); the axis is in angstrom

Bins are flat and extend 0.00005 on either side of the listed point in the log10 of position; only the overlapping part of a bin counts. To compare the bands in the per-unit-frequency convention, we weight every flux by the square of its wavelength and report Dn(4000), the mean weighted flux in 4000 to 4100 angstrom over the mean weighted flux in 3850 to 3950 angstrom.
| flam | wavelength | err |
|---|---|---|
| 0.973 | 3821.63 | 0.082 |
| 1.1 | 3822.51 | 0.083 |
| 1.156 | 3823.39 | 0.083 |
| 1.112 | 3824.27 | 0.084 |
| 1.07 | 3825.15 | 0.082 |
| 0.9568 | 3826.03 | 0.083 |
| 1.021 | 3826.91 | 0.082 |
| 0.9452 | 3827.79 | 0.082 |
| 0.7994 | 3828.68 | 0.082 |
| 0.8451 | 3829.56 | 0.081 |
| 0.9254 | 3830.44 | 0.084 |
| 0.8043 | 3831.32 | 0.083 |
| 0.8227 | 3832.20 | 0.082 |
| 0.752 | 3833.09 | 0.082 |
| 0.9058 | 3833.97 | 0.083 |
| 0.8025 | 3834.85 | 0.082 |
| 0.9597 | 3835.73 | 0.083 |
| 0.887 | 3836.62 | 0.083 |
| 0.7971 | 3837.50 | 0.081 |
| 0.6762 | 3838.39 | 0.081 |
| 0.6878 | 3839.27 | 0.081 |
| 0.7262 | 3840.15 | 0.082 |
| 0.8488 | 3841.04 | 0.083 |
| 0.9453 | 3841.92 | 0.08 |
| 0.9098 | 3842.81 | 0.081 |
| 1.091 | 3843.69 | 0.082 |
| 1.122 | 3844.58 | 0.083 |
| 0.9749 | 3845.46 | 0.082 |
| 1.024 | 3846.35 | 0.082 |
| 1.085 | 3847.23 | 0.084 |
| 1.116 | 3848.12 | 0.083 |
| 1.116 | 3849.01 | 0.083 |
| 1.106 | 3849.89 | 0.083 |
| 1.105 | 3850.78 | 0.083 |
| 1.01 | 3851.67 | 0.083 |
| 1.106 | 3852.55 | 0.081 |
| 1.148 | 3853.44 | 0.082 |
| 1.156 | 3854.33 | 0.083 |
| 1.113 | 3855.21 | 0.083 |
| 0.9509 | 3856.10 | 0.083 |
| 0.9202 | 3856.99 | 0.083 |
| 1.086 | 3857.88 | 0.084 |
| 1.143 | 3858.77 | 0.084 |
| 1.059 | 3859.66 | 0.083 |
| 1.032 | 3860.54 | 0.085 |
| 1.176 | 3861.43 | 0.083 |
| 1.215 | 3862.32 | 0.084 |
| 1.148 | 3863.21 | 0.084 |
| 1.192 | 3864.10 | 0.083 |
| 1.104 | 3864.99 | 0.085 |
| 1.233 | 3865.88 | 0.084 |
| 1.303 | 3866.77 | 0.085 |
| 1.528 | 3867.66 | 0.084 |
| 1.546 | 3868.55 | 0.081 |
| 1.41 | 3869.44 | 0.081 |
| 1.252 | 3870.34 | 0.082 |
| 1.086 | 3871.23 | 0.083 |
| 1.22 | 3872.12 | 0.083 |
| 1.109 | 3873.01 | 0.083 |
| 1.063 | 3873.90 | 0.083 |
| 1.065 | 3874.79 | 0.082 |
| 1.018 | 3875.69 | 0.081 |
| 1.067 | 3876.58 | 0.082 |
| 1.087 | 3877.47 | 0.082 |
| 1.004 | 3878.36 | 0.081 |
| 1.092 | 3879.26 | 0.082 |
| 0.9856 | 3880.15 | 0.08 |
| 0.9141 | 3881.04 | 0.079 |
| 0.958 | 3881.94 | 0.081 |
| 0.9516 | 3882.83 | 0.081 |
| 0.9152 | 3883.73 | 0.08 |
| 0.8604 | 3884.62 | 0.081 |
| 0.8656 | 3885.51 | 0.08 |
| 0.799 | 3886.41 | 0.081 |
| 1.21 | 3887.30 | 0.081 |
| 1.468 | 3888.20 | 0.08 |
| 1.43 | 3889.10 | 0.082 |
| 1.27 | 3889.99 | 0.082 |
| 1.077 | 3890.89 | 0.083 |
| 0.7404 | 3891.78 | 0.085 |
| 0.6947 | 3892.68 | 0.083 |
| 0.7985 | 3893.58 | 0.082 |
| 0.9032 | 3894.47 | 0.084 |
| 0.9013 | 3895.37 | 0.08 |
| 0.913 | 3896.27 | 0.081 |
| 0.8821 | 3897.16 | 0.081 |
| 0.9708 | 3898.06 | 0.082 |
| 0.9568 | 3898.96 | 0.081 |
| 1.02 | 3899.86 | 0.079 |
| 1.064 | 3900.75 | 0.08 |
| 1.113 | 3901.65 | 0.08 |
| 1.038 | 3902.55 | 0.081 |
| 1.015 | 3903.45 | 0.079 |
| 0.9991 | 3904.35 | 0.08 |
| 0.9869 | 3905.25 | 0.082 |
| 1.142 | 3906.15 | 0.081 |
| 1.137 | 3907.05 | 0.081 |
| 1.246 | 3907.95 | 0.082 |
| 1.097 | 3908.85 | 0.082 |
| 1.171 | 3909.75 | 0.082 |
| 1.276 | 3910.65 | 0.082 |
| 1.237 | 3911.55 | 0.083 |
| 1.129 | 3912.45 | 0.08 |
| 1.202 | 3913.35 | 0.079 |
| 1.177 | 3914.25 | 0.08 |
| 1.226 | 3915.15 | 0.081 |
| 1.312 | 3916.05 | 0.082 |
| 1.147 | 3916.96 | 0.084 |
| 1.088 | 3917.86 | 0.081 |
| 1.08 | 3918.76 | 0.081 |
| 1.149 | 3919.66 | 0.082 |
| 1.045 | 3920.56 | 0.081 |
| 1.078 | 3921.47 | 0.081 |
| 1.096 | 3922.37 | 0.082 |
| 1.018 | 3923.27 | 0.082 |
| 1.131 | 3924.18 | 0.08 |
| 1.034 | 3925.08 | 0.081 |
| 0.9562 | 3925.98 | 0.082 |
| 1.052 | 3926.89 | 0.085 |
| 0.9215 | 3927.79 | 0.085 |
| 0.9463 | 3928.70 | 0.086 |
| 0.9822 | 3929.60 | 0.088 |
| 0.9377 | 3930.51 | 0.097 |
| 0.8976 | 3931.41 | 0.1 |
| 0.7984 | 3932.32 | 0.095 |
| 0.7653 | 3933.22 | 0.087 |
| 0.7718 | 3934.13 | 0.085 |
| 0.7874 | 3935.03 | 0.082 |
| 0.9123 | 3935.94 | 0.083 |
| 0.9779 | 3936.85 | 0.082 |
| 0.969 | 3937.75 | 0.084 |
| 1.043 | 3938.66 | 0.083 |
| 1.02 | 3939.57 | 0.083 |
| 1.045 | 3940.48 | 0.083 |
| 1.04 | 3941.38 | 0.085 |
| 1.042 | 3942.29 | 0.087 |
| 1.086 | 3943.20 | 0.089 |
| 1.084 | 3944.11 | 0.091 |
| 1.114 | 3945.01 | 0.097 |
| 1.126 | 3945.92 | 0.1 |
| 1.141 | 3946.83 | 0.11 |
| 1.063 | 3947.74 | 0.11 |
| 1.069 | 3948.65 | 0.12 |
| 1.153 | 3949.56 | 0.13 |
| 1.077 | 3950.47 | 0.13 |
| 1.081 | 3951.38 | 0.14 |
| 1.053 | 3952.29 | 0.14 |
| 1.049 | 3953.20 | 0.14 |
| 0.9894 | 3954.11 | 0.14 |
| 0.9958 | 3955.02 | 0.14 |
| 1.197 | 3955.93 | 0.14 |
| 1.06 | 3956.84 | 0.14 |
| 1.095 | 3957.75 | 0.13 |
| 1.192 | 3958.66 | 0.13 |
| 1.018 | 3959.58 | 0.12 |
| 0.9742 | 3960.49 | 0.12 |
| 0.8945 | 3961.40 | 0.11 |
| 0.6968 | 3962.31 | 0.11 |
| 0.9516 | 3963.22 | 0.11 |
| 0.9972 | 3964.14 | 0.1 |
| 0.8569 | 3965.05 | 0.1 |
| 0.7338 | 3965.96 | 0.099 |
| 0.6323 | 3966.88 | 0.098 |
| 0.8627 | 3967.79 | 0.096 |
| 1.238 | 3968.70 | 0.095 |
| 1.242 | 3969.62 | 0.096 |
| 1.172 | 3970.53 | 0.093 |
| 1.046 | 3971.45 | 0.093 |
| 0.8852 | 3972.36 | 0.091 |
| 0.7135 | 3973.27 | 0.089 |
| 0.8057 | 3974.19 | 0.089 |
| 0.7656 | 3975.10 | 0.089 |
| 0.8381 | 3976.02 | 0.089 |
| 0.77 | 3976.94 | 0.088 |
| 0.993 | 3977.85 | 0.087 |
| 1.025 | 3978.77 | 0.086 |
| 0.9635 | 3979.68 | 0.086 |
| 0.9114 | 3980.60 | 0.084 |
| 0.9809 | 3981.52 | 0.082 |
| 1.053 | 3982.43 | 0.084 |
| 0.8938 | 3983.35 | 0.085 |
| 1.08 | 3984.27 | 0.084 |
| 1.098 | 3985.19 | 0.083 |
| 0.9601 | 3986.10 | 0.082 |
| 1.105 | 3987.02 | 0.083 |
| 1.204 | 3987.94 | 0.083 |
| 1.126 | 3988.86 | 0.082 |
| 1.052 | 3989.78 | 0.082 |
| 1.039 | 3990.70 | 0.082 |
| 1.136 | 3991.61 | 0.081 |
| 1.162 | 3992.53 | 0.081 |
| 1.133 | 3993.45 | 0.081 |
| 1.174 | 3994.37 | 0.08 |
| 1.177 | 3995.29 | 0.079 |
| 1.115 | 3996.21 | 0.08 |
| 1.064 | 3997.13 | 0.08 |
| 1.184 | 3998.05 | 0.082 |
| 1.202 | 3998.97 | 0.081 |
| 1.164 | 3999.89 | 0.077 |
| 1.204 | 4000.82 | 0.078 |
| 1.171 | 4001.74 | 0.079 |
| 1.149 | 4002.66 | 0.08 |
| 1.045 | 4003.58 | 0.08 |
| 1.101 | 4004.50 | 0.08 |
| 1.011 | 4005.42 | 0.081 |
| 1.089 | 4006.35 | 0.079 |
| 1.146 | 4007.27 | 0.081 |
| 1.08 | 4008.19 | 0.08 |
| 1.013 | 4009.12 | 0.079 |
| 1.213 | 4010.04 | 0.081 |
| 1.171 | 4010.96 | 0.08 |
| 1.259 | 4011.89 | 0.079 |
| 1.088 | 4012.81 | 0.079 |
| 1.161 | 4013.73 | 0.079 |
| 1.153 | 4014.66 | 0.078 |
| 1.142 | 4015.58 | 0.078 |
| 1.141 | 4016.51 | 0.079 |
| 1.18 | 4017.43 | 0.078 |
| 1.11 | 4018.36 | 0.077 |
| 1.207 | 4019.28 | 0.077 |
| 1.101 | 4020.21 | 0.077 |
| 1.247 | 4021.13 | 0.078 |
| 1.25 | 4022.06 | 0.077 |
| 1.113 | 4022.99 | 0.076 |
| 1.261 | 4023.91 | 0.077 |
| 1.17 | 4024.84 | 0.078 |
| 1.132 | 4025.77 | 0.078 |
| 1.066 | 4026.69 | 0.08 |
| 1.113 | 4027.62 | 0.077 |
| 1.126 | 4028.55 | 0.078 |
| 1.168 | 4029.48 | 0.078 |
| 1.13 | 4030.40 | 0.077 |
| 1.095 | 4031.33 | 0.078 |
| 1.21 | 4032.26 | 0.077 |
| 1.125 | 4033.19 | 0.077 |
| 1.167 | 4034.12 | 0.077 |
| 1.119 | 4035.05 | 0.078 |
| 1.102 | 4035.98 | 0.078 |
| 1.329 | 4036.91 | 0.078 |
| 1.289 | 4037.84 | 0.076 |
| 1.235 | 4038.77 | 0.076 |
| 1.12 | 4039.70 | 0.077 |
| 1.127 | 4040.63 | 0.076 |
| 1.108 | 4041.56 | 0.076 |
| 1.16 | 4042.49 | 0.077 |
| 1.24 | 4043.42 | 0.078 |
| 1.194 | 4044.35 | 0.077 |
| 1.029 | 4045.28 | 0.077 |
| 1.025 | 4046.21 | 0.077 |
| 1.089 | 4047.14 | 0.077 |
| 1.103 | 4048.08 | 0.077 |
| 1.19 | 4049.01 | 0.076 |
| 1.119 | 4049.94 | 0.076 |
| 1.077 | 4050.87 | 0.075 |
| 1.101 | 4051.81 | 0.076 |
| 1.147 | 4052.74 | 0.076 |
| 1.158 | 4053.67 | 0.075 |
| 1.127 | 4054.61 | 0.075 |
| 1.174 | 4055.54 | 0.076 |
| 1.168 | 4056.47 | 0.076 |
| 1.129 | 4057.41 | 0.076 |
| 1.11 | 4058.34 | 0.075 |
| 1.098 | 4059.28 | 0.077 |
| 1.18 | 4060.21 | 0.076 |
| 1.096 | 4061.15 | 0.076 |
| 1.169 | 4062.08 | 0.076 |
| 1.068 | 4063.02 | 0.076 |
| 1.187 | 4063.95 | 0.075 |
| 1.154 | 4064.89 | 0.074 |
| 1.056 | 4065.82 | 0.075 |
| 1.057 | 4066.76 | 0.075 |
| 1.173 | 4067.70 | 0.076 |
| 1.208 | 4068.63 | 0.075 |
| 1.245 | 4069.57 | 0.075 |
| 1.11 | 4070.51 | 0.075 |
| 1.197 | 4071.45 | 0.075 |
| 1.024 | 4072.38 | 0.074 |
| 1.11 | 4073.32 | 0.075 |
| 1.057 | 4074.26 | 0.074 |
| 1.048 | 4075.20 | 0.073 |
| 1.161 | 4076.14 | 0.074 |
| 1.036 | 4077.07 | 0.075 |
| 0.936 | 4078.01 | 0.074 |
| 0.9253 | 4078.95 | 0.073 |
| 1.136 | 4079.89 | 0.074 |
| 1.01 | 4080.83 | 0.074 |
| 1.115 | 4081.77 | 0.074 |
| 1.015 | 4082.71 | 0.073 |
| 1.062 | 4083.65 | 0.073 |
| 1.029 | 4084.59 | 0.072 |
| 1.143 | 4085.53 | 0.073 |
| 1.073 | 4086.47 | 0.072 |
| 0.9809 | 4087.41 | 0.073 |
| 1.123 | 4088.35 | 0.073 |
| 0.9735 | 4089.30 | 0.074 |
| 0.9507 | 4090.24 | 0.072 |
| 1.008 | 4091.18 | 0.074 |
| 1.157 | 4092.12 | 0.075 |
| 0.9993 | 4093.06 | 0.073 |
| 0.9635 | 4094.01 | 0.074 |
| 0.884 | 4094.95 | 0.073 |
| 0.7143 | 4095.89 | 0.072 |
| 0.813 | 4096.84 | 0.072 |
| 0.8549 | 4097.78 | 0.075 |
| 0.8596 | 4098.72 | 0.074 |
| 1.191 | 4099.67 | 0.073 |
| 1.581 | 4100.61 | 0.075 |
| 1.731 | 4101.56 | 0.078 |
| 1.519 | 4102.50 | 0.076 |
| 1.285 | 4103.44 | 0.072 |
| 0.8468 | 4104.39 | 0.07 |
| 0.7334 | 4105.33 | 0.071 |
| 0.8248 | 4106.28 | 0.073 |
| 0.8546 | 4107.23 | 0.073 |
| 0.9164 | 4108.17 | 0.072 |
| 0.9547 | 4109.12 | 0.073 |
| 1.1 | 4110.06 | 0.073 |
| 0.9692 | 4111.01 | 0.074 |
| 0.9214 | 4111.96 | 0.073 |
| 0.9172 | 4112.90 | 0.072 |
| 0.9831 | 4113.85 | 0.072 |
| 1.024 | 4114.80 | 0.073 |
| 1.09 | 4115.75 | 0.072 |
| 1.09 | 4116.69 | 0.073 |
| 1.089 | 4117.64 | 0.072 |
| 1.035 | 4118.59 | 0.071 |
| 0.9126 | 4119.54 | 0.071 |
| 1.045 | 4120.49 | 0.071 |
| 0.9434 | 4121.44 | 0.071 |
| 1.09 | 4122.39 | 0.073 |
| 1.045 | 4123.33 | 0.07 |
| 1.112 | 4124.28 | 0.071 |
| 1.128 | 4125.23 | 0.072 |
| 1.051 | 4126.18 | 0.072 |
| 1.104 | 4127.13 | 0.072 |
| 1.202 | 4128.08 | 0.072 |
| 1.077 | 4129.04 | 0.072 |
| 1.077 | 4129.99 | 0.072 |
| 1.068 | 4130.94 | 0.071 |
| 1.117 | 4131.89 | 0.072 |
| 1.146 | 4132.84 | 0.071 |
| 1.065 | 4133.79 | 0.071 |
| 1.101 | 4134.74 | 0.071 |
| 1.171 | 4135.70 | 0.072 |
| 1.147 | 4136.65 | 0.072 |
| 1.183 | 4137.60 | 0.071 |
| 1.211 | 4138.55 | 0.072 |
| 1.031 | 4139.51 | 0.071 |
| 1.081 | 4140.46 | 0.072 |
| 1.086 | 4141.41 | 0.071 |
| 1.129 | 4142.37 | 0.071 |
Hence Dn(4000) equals 1.12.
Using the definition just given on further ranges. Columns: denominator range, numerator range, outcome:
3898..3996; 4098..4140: 1.14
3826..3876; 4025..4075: 1.21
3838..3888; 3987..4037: 1.15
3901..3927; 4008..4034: 1.09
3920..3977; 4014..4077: 1.22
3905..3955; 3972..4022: 1.05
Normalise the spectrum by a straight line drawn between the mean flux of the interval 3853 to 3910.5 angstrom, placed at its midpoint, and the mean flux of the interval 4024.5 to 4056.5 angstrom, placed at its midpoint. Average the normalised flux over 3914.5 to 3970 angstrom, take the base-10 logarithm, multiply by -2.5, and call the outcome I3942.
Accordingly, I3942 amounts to 0.09 mag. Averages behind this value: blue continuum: 1.08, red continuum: 1.14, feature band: 1.02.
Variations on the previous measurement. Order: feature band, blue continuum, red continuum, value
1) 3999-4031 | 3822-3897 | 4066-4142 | -0.09 mag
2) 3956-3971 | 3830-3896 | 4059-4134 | 0.07 mag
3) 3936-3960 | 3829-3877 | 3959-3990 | -0.10 mag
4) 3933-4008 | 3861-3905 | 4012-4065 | 0.09 mag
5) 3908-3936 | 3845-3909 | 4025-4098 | 0.03 mag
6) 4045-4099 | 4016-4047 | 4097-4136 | 0.05 mag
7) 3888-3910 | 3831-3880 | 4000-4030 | 0.04 mag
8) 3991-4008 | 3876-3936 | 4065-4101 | -0.09 mag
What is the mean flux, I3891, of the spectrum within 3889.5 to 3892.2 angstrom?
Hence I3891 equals 1.04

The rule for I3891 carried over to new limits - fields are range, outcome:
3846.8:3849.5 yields 1.11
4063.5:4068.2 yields 1.13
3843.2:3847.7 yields 1.06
